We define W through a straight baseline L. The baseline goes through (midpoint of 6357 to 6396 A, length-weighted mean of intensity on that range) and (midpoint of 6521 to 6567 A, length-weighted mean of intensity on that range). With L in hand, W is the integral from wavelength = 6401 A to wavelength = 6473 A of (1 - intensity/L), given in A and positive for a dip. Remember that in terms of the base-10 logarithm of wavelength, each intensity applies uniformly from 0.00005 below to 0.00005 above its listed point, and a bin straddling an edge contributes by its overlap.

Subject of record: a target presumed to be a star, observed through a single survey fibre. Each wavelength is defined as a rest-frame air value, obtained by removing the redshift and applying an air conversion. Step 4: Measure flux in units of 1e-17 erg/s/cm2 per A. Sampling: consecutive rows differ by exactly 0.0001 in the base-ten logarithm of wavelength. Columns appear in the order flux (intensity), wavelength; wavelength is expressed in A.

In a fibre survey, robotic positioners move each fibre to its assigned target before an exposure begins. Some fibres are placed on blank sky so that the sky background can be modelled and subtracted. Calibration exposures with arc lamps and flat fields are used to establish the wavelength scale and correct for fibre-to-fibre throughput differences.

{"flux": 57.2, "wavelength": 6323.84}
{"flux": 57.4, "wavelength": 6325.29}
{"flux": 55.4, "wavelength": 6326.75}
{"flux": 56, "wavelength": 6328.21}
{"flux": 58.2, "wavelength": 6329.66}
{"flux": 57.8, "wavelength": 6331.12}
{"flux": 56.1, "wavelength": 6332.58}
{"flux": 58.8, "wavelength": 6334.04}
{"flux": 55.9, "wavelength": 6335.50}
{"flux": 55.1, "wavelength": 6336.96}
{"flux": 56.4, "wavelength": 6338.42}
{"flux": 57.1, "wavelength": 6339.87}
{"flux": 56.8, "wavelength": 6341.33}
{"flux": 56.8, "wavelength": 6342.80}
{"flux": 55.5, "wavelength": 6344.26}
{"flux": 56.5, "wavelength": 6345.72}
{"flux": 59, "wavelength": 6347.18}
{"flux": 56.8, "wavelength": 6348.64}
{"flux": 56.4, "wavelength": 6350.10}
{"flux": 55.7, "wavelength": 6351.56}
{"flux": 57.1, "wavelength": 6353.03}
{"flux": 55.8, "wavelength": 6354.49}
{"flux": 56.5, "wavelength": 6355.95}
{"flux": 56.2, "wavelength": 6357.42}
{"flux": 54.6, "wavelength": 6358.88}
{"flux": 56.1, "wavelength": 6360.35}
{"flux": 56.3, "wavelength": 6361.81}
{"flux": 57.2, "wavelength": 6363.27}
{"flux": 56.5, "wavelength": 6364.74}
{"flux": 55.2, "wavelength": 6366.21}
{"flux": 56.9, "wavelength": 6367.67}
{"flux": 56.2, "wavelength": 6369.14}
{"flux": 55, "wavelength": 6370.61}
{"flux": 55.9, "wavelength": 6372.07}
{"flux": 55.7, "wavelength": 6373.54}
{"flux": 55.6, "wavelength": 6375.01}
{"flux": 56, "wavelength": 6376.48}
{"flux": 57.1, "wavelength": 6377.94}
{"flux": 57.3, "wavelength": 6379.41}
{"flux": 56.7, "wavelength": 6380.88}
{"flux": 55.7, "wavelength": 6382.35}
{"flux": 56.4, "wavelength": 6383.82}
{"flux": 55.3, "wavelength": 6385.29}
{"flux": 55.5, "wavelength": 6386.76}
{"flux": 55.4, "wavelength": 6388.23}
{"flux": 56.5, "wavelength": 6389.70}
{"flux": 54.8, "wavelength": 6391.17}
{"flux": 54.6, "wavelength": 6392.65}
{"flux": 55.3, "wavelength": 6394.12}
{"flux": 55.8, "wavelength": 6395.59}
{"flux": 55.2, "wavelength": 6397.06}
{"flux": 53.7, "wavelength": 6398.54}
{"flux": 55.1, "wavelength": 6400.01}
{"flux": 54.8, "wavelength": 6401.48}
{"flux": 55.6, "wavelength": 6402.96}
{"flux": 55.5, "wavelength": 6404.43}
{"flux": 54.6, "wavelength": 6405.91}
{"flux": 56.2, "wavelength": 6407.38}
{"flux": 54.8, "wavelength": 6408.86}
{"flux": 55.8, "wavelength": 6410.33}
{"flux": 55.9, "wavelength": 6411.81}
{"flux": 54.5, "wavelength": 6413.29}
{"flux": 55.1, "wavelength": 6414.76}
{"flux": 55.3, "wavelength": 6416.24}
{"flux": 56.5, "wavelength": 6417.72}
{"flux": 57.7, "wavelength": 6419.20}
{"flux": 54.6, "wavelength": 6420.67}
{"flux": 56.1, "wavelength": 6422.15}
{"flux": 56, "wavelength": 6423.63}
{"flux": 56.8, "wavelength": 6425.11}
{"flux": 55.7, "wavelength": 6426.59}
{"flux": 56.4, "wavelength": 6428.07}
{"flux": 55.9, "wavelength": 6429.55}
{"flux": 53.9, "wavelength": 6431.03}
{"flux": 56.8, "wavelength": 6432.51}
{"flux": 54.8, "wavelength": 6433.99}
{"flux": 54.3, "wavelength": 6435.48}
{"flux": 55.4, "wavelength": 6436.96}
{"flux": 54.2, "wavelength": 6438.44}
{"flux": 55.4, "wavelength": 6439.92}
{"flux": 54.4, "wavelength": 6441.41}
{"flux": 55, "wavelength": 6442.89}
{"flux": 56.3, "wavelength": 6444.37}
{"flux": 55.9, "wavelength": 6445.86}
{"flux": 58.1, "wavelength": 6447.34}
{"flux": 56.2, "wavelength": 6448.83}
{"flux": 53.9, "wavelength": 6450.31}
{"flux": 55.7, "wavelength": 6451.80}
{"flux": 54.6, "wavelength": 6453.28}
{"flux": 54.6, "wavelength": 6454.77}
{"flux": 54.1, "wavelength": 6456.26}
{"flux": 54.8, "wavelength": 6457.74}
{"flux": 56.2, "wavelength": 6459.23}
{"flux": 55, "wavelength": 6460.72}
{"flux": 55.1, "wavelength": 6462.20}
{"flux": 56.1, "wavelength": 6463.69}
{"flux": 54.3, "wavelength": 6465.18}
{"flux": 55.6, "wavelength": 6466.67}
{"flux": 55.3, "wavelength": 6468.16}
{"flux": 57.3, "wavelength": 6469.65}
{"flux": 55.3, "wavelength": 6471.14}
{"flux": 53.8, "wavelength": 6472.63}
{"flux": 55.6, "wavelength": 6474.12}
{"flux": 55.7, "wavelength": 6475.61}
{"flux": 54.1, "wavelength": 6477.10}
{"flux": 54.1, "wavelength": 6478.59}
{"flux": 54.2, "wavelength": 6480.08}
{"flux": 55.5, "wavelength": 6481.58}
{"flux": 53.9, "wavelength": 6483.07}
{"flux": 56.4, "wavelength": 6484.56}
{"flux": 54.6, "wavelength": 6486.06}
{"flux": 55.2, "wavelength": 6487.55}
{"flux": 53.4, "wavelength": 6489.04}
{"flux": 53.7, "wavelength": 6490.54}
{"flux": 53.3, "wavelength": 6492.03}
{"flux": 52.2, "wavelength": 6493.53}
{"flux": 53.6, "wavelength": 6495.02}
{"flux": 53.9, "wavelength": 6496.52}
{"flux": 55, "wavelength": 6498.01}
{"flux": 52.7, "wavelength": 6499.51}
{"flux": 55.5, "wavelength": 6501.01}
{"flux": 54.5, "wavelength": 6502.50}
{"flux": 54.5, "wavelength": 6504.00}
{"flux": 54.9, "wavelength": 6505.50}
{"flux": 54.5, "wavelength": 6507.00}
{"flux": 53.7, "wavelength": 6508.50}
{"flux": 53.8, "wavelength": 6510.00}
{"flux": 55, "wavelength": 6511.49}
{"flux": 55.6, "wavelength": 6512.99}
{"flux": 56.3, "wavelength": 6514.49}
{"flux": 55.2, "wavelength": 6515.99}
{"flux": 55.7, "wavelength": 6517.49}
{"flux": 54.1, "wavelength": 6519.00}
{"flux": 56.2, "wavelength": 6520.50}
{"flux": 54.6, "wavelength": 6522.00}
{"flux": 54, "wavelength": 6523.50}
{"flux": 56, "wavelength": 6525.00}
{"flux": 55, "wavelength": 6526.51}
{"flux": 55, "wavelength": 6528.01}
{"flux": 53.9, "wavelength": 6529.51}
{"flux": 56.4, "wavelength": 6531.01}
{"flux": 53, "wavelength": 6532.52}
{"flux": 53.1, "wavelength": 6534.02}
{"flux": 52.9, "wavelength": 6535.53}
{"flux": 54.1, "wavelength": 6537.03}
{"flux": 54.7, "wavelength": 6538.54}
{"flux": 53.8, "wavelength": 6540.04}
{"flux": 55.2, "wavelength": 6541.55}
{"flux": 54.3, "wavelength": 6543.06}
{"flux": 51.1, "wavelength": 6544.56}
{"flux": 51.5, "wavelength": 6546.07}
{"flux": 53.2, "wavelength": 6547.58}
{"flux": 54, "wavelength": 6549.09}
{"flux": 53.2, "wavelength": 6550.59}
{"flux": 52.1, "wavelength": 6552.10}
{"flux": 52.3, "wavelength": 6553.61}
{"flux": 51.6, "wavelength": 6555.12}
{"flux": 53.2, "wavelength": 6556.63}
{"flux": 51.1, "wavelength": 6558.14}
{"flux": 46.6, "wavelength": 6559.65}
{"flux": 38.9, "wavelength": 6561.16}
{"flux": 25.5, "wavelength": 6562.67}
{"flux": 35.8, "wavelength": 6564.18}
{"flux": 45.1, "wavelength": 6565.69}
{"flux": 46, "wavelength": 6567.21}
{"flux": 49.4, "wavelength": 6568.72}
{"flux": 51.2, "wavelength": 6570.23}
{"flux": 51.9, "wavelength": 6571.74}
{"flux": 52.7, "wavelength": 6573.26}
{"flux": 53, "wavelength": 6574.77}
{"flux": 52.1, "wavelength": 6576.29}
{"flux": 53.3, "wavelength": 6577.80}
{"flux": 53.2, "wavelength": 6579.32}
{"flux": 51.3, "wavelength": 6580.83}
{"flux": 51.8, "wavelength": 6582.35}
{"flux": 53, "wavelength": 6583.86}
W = -1.7 A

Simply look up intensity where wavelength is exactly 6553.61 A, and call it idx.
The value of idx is 52.3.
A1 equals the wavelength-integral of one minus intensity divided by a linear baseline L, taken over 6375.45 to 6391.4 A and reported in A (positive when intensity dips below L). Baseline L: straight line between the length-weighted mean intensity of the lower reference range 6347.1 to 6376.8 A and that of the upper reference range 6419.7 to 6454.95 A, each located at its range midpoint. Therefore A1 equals -0.04 A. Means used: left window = 56.2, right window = 55.5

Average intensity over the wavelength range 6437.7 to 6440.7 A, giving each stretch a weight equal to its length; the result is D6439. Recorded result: 54.7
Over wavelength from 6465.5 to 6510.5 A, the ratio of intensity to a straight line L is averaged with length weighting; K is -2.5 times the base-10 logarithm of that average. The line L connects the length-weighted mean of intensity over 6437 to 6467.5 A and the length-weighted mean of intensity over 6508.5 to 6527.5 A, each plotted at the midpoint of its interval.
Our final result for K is 0.01 mag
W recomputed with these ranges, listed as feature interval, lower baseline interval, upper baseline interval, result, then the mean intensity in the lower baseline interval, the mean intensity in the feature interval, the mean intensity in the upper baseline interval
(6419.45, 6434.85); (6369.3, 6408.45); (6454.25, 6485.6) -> -0.1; 55.6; 55.8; 55.1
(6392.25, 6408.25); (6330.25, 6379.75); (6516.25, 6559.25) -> 0.2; 56.4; 55.1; 53.7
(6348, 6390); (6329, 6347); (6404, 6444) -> 0.1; 56.8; 56.1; 55.5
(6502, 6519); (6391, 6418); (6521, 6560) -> -0.3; 55.2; 54.8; 53.4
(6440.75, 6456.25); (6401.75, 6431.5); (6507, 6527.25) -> 0.0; 55.6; 55.4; 55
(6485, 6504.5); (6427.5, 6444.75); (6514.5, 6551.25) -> 0.2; 55.2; 54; 54.2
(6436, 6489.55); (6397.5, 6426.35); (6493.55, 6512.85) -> -0.3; 55.5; 55.2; 54.3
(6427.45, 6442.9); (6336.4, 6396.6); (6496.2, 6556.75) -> 0.0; 56.1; 55.1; 54.1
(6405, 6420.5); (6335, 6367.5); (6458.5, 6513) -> 0.0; 56.4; 55.6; 54.7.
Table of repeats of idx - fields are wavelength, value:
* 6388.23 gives 55.4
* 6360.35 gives 56.1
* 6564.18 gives 35.8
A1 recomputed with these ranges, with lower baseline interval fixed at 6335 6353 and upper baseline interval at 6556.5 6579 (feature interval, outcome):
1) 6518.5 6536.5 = -2.1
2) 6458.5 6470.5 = -1.0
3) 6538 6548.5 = -1.2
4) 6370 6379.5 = -0.1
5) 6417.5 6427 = -0.5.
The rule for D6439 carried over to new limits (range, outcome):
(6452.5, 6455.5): 54.6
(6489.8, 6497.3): 53.4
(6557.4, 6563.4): 40.6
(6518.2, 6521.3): 55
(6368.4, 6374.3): 55.7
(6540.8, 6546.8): 53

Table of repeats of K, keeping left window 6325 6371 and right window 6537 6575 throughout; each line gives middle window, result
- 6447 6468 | -0.049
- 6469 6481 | -0.056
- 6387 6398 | -0.007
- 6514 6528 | -0.092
